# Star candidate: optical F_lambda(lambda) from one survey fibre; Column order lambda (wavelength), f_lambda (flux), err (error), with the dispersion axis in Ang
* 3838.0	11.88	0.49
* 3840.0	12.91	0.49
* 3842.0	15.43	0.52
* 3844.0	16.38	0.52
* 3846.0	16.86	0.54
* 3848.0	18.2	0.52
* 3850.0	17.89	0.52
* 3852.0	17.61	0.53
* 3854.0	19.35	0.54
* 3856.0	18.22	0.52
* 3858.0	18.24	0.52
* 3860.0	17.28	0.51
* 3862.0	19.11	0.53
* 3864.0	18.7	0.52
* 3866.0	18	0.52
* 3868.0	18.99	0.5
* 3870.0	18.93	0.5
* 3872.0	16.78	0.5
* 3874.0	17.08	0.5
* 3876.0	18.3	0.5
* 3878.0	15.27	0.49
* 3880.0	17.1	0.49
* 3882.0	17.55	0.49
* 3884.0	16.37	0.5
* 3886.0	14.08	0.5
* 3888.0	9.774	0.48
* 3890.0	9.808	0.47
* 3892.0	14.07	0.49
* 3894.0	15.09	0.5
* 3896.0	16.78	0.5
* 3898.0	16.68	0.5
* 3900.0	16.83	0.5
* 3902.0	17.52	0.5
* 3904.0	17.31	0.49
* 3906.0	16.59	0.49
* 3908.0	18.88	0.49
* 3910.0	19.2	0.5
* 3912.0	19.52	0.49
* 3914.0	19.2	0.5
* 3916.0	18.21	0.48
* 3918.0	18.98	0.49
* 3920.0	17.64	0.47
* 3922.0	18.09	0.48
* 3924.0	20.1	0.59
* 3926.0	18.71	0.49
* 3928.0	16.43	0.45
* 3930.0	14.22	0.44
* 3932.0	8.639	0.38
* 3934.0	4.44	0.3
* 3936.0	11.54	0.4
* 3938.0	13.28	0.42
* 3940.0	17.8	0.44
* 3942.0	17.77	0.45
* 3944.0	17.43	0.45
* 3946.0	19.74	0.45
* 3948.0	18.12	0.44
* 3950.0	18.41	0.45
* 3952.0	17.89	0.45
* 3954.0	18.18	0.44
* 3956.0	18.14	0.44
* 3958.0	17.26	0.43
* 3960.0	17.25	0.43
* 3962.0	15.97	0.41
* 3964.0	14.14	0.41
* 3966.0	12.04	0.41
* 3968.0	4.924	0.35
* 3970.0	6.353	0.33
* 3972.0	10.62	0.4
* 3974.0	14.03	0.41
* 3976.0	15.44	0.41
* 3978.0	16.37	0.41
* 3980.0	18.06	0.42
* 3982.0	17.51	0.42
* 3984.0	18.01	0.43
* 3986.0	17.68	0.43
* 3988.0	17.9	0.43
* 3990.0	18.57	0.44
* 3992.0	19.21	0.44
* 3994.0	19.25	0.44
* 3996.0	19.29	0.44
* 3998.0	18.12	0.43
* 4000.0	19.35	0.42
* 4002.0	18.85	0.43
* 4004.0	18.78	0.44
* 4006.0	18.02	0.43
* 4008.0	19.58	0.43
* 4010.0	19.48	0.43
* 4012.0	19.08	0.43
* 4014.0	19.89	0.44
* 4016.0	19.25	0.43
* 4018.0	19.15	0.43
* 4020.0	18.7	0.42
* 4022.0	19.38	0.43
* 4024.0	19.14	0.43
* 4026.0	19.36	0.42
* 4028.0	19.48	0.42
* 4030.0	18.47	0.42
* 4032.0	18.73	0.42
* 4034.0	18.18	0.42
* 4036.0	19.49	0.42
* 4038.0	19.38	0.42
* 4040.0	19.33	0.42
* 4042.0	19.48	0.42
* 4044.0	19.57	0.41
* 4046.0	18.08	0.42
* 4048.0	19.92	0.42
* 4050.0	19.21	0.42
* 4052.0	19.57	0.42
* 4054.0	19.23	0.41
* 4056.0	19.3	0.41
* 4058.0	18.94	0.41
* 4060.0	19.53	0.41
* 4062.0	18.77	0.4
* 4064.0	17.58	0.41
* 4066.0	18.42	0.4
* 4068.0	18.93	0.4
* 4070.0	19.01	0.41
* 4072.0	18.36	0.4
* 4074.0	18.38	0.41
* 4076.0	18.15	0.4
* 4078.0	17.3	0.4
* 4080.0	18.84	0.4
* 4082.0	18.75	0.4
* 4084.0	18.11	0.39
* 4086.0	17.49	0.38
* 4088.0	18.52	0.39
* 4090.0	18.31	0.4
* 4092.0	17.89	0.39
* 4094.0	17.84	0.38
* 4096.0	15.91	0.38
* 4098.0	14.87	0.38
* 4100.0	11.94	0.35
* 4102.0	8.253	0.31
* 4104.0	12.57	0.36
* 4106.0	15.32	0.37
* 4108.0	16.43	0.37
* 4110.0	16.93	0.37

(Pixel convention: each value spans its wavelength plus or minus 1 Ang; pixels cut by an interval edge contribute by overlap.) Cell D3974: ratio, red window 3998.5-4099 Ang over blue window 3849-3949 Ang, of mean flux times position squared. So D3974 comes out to 1.2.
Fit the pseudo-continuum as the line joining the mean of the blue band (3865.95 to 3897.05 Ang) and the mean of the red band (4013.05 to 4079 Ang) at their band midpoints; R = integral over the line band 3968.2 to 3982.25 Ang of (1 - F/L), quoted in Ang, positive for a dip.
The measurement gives 3.4 Ang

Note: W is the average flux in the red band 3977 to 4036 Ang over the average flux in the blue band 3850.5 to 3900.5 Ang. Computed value 1.13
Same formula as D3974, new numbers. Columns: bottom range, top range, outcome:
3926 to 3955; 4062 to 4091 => 1.27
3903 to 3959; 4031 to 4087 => 1.19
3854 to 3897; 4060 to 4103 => 1.16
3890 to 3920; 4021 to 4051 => 1.19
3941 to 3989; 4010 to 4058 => 1.26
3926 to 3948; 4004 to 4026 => 1.37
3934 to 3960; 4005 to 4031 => 1.19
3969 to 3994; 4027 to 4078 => 1.23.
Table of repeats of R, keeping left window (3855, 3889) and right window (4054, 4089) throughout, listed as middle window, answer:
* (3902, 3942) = 2.5 Ang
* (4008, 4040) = -1.8 Ang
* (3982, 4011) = -1.2 Ang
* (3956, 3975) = 5.3 Ang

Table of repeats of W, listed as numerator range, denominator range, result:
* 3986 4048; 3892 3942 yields 1.17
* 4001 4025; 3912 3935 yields 1.19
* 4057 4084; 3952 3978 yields 1.33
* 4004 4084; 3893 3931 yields 1.07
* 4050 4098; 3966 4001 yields 1.16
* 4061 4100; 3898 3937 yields 1.08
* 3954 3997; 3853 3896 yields 0.95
